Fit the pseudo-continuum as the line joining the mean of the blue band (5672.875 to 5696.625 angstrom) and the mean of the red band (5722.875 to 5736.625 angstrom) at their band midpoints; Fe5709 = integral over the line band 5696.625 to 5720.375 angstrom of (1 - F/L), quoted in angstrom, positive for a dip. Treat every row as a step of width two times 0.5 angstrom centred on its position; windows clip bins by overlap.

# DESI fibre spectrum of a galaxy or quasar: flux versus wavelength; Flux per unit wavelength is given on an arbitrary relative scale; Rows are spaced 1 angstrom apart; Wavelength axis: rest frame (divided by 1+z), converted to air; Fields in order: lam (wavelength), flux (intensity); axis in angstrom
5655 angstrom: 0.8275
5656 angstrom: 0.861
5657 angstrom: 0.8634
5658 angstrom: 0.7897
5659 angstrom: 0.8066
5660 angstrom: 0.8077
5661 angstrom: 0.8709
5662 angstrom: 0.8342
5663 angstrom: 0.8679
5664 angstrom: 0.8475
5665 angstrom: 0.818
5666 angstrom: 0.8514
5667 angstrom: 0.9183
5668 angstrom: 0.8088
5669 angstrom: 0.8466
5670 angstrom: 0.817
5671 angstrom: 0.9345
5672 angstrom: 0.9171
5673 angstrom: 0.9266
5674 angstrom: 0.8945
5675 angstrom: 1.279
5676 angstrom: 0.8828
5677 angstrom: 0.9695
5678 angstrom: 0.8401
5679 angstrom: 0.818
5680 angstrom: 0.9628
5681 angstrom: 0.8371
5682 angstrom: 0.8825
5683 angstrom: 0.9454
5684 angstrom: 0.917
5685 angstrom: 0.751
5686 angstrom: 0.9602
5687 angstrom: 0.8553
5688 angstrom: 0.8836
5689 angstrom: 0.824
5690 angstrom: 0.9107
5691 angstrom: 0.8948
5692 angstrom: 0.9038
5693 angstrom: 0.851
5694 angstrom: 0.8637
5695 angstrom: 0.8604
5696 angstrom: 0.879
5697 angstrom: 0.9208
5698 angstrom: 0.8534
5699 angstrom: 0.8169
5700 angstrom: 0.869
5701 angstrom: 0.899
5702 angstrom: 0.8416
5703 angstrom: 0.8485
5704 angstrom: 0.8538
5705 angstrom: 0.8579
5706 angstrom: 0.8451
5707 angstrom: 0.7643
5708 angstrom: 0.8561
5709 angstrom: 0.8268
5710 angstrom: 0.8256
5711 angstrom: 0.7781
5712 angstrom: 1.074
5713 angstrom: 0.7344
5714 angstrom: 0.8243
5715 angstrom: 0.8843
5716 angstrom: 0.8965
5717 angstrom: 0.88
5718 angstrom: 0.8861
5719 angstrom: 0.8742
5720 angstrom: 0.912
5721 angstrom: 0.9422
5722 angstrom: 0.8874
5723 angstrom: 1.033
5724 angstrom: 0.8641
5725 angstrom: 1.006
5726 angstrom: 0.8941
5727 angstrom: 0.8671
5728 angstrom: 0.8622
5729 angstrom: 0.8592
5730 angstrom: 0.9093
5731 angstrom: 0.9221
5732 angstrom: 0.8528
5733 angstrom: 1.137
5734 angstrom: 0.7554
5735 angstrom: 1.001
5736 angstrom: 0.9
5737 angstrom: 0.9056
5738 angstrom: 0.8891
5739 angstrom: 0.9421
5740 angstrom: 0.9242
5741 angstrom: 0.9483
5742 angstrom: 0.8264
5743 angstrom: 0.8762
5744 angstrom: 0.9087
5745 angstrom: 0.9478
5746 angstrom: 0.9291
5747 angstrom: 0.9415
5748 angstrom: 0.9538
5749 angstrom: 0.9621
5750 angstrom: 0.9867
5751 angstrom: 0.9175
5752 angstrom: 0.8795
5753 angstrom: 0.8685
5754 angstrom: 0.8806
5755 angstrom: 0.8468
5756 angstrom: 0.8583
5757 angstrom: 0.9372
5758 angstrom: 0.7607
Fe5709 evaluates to 1.29 angstrom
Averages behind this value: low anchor 0.899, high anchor 0.916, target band 0.859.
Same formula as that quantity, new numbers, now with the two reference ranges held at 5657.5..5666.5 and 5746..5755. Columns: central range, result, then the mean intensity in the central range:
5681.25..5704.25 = -0.27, 0.873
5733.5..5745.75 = 0.09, 0.903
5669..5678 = -1.03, 0.94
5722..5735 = -0.26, 0.916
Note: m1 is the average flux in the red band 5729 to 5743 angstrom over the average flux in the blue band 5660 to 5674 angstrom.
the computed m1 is 1.06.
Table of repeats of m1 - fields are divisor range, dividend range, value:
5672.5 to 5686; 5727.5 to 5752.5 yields 1.00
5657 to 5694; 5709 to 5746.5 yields 1.02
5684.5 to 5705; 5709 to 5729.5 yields 1.02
